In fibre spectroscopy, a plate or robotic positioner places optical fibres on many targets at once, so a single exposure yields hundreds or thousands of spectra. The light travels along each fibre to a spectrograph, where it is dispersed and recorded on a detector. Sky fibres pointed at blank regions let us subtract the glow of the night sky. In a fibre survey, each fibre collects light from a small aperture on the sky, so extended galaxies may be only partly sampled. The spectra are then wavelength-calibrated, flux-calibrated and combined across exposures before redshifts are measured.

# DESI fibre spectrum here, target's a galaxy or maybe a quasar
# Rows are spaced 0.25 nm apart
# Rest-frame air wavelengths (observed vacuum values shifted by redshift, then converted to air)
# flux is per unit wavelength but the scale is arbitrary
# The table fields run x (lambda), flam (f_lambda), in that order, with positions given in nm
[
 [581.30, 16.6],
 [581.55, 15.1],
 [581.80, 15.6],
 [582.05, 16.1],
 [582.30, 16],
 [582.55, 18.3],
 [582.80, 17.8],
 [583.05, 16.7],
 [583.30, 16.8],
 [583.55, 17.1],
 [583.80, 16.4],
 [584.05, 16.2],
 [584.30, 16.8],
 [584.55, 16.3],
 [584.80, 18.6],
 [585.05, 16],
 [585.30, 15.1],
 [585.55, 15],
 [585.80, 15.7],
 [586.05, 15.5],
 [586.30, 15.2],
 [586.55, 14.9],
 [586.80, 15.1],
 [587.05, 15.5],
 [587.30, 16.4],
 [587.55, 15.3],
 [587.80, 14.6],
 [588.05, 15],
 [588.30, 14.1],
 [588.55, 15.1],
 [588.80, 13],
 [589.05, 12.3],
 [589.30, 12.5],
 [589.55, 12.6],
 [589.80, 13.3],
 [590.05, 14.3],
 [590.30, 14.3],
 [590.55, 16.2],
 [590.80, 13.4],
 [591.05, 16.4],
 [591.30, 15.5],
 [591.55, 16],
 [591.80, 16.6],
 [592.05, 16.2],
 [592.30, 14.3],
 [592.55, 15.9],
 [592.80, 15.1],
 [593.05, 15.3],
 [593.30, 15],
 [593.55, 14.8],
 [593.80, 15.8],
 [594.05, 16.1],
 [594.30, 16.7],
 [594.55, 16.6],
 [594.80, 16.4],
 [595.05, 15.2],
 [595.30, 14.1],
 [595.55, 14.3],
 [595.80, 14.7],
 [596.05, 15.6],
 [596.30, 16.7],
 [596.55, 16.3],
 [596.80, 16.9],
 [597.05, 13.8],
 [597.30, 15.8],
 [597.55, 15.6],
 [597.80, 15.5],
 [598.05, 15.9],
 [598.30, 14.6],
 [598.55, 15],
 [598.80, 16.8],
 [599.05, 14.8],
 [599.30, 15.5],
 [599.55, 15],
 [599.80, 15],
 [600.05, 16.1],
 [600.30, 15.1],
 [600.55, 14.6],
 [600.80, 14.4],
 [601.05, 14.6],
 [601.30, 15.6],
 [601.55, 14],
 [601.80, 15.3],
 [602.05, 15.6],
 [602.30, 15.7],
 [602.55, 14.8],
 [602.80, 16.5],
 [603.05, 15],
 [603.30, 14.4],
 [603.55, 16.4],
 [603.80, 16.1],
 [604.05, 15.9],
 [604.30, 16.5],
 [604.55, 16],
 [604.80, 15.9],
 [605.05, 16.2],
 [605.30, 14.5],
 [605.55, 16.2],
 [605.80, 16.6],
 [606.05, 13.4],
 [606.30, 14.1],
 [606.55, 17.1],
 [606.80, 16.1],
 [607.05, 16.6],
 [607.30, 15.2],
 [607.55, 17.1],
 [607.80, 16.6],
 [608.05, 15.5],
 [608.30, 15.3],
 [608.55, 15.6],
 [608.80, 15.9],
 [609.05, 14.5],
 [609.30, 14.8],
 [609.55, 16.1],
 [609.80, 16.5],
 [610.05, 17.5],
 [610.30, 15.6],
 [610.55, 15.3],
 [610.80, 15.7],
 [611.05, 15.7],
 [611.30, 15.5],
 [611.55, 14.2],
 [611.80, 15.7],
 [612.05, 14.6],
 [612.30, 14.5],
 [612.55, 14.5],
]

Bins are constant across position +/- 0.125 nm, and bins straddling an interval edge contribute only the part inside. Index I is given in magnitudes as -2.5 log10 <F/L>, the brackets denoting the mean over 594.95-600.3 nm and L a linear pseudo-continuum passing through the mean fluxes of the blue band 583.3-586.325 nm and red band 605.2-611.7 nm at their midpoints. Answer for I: 0.04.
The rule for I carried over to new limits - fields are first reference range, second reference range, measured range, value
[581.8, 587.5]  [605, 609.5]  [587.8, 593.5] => 0.10 mag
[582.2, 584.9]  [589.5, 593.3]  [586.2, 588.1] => 0.06 mag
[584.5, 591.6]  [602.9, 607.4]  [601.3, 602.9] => 0.02 mag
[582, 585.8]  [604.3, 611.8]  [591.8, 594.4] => 0.05 mag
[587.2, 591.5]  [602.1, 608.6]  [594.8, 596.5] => -0.02 mag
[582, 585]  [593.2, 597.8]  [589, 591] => 0.18 mag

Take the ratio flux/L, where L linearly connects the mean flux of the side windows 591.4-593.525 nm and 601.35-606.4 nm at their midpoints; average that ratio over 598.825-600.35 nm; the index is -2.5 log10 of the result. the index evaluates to 0.01 mag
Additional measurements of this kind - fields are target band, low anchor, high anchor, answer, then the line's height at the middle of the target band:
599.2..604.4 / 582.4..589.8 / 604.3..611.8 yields 0.02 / 15.6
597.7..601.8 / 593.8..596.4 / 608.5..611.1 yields 0.04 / 15.7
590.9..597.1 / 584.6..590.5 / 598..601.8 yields -0.05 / 15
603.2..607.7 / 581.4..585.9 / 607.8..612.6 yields -0.01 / 15.6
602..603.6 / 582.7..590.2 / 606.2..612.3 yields 0.01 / 15.6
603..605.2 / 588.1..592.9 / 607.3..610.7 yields -0.02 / 15.5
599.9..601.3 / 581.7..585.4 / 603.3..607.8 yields 0.07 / 16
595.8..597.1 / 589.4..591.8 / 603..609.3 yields -0.05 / 15.1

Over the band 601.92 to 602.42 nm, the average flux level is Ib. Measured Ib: 15.6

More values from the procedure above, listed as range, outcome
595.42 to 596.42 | 15.3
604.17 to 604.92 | 16.1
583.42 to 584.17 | 16.6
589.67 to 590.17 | 13.8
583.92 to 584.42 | 16.5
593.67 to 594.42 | 16.2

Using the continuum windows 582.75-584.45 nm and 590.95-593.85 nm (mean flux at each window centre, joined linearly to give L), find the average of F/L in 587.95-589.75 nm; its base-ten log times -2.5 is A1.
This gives 0.190 mag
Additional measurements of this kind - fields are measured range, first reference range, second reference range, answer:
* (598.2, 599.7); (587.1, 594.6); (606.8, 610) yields 0.01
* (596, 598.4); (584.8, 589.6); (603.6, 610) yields -0.03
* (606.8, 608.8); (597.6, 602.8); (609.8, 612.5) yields -0.04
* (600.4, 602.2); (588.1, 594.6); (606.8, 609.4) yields 0.04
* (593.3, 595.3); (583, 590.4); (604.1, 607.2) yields -0.02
